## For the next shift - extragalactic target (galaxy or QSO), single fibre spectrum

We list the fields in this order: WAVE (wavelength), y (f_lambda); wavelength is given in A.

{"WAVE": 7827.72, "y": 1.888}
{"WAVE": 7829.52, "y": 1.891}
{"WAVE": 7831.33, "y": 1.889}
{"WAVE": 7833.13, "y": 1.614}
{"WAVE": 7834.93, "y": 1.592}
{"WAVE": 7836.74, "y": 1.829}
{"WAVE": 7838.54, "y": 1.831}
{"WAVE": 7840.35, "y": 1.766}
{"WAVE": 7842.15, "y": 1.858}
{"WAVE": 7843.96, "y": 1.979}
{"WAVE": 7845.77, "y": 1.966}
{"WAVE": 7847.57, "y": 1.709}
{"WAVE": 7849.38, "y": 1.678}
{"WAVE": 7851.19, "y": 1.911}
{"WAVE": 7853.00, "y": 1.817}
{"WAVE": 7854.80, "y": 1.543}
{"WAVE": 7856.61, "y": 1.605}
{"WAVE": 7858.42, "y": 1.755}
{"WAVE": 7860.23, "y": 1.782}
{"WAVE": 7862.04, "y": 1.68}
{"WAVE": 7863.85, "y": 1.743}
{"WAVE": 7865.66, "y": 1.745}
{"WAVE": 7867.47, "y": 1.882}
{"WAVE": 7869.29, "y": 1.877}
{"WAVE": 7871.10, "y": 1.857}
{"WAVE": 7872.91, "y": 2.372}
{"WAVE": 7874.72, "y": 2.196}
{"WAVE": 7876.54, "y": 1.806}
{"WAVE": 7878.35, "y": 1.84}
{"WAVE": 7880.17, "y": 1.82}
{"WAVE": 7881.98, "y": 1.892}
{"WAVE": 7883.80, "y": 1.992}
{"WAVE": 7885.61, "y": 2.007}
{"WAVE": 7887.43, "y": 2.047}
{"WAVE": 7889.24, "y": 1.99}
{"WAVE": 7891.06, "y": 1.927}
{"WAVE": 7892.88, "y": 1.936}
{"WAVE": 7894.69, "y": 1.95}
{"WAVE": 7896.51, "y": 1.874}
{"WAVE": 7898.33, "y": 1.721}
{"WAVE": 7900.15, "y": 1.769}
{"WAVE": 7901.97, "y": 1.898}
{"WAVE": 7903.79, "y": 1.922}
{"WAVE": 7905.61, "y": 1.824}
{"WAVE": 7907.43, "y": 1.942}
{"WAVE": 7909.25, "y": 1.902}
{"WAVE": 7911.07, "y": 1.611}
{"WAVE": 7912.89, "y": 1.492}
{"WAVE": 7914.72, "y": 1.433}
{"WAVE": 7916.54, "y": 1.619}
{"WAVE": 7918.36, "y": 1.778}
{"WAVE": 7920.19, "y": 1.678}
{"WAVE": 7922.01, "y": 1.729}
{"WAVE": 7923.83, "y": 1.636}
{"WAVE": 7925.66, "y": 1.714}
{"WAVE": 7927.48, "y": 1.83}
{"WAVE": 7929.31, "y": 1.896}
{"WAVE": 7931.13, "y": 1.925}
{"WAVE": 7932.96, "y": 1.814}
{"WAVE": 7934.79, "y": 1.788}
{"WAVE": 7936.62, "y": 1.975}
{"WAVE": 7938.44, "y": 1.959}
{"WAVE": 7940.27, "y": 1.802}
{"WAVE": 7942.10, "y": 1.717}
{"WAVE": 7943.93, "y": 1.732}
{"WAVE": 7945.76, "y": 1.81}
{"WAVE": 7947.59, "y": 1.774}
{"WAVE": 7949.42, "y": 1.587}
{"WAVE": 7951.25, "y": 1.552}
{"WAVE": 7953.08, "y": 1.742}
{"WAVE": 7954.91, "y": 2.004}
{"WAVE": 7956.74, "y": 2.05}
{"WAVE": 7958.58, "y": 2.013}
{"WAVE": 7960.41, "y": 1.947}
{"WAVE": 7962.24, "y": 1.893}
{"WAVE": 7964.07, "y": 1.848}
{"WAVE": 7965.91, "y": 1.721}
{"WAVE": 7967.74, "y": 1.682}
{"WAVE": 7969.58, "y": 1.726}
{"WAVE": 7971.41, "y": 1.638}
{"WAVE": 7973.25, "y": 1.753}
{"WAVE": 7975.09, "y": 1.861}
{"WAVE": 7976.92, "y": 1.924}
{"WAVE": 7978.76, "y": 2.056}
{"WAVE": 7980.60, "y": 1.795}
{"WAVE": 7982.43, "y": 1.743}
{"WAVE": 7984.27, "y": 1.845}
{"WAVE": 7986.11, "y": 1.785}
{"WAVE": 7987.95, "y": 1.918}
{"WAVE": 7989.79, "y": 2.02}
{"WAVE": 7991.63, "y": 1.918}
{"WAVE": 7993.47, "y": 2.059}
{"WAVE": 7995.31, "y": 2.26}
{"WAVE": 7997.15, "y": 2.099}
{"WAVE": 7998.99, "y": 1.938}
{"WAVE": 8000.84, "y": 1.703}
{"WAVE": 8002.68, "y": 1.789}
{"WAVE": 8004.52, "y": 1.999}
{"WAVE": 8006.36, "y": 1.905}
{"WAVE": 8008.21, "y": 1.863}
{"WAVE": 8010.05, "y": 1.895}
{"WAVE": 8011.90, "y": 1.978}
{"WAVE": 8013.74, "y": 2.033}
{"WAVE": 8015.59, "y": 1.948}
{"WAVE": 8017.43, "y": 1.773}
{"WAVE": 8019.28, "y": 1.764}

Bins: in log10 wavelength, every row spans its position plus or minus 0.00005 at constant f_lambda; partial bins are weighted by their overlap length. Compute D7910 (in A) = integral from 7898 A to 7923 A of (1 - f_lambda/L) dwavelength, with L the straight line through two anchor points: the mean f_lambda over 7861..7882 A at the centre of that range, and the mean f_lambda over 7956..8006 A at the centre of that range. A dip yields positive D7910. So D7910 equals 2.03 A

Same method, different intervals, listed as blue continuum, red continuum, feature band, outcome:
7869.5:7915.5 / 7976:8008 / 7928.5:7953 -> 1.4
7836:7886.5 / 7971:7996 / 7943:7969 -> 1.1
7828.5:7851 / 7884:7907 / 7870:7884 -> -0.7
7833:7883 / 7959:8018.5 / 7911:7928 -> 1.9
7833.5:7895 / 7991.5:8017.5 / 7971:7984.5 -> 0.7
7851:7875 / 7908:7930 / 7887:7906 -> -1.6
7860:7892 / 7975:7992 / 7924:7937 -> 0.5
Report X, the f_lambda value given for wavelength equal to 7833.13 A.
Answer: 1.614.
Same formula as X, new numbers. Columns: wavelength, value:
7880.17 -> 1.82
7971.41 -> 1.638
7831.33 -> 1.889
